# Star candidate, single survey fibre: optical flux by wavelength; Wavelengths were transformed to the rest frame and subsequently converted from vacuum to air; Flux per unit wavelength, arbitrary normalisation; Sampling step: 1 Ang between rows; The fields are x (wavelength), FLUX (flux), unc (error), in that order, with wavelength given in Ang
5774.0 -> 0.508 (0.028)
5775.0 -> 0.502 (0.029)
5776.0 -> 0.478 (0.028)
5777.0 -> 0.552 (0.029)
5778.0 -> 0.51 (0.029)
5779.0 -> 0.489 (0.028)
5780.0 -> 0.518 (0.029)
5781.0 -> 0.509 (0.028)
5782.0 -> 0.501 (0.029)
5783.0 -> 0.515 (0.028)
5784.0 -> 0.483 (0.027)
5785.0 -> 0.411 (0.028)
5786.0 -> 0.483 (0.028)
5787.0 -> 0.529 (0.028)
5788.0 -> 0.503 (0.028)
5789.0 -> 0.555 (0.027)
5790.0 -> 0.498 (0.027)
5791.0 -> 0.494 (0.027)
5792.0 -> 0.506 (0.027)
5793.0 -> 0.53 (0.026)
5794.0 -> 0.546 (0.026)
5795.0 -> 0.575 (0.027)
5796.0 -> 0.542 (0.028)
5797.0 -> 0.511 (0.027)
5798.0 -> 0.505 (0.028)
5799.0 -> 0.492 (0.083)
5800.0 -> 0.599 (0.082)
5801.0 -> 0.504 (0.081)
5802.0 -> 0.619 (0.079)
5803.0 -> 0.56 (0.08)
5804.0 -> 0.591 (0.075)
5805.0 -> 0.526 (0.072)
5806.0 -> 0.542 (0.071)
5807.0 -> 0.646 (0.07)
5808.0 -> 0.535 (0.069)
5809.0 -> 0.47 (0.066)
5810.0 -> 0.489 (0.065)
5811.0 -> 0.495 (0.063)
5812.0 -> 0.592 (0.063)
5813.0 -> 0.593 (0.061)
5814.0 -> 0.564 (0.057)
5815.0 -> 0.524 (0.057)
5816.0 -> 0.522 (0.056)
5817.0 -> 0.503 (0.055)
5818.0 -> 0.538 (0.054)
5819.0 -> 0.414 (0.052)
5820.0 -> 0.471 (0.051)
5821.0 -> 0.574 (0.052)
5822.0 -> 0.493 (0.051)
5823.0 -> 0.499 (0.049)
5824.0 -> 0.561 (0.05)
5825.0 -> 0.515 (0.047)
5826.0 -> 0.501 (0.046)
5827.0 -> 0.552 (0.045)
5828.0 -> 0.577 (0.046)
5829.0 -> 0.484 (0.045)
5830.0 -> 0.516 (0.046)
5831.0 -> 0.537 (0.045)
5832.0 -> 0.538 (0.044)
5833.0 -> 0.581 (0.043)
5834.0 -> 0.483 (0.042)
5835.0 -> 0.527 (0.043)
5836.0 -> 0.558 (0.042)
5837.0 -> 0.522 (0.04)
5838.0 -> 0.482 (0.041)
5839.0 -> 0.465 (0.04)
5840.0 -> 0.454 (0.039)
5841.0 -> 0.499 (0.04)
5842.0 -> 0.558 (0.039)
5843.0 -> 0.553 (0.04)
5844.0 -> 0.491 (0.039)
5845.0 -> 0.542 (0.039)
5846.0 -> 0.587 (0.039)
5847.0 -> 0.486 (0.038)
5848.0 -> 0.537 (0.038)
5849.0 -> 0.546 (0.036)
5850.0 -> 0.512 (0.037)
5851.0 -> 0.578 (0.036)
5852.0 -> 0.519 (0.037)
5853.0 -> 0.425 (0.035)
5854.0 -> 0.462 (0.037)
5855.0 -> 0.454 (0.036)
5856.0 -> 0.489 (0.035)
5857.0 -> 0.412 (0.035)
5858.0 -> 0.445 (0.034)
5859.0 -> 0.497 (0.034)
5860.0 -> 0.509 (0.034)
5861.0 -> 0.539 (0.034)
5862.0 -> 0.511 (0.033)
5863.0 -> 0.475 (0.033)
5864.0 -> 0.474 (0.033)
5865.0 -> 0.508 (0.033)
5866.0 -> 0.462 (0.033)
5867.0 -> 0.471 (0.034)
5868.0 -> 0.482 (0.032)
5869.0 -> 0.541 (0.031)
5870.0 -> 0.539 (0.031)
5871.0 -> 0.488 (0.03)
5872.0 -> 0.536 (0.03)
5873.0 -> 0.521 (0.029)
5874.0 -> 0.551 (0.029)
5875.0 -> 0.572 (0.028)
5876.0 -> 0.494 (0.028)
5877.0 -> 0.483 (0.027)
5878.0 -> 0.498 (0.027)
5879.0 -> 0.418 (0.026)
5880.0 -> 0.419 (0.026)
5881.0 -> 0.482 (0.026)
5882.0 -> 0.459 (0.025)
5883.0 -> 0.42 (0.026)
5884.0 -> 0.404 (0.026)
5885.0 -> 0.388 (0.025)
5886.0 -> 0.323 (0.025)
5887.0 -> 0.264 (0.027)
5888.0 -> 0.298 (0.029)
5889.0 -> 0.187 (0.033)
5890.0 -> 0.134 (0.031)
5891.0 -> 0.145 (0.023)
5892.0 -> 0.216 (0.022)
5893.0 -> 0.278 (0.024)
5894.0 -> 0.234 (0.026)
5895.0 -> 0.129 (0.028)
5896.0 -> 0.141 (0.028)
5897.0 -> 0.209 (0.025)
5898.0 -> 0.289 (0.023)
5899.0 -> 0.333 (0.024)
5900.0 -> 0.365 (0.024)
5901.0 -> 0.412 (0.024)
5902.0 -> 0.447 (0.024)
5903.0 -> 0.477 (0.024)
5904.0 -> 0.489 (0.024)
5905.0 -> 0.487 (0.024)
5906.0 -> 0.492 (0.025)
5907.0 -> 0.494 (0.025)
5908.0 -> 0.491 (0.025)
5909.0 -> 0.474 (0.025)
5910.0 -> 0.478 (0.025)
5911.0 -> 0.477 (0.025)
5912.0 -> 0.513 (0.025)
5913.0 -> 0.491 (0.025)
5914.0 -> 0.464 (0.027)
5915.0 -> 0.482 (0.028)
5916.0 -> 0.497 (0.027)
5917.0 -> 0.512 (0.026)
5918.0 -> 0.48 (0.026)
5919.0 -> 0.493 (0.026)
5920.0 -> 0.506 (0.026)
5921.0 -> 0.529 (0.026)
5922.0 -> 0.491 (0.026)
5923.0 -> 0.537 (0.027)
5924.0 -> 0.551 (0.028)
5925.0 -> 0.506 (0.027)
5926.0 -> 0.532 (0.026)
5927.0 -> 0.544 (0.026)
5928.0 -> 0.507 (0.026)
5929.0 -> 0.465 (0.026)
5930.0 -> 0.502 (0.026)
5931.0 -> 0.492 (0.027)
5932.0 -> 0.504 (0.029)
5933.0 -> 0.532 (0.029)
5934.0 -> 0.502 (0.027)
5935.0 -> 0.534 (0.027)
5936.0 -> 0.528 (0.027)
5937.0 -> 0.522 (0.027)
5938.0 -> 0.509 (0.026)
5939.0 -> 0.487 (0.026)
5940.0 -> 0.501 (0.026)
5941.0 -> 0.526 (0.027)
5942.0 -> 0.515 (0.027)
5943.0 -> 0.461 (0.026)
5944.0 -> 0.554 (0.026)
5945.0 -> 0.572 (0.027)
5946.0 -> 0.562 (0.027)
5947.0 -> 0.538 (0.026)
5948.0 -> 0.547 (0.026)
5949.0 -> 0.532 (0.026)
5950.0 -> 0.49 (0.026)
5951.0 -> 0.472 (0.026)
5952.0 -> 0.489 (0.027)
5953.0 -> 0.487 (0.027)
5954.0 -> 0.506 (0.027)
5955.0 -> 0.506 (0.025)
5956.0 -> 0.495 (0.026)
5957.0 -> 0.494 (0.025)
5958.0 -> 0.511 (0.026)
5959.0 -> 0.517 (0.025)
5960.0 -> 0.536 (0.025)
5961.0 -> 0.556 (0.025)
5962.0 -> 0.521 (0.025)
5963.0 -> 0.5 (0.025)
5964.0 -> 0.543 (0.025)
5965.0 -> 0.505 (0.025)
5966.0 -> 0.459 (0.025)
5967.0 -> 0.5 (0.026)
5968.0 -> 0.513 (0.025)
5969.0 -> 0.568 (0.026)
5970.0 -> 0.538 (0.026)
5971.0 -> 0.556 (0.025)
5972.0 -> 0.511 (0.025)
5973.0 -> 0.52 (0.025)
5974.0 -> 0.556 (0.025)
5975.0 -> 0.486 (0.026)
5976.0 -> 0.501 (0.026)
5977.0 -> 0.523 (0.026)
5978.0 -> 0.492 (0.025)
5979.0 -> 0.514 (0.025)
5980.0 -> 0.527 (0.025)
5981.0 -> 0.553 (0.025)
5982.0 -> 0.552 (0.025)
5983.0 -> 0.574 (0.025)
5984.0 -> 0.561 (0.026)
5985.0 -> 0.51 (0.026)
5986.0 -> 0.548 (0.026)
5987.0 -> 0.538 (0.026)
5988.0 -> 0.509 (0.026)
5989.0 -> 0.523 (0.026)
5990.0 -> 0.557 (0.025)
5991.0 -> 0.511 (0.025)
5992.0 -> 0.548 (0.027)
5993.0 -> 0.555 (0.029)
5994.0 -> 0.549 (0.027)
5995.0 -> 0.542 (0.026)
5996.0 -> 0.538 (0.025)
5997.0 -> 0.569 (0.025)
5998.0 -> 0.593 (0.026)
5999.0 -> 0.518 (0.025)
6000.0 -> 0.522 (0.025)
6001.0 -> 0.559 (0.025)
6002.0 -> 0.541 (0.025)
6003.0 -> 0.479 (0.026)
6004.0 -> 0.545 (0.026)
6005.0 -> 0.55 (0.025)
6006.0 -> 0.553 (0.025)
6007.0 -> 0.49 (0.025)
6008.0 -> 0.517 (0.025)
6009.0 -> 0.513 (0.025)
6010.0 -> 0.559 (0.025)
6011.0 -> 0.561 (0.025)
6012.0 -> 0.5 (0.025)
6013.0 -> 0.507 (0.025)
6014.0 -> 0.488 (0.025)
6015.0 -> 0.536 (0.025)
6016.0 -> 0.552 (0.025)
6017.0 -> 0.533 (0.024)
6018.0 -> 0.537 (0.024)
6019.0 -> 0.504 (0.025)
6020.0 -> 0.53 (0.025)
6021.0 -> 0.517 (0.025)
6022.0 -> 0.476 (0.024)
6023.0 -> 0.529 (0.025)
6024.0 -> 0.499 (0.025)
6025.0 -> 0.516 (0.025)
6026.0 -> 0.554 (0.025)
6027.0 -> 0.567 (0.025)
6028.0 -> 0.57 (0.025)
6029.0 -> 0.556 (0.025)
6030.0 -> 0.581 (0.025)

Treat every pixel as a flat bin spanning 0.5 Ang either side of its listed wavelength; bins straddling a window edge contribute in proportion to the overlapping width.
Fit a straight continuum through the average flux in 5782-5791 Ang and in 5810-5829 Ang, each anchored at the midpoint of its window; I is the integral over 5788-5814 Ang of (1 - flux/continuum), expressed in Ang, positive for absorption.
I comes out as -1.6 Ang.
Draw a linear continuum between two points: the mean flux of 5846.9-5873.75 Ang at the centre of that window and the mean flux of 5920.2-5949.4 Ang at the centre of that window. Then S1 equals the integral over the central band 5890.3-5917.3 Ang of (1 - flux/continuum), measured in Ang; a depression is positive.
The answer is 6.58 Ang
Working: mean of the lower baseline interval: 0.498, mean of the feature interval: 0.387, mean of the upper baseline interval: 0.52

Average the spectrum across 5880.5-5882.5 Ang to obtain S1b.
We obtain 0.471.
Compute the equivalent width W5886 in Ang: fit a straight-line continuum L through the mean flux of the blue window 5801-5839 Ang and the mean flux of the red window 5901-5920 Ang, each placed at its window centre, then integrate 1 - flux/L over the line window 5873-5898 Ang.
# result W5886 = 7.8 Ang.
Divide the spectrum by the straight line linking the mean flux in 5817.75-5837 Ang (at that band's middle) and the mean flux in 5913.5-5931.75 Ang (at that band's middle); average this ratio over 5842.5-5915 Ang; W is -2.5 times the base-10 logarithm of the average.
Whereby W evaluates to 0.175 mag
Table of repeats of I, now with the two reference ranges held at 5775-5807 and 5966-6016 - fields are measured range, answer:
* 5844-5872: 1.39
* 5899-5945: 2.87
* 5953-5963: 0.31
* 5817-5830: 0.25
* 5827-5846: 0.08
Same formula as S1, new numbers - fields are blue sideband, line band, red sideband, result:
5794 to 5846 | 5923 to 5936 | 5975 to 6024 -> 0.4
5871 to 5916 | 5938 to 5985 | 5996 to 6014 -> -4.0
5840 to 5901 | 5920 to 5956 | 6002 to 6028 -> -3.1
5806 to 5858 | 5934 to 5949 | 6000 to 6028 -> 0.0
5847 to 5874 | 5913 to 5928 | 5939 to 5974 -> 0.1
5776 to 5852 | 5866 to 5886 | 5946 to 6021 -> 1.8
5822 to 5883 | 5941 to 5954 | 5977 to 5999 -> 0.3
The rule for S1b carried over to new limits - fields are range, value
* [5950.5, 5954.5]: 0.488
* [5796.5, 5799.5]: 0.503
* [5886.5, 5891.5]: 0.206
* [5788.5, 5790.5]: 0.526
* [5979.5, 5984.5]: 0.553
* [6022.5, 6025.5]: 0.515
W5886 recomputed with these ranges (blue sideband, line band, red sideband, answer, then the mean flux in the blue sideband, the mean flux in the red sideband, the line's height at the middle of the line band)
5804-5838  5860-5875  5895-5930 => -0.53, 0.529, 0.456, 0.492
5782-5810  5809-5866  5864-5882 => -0.18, 0.527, 0.496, 0.511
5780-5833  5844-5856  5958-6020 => 0.35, 0.526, 0.53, 0.527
